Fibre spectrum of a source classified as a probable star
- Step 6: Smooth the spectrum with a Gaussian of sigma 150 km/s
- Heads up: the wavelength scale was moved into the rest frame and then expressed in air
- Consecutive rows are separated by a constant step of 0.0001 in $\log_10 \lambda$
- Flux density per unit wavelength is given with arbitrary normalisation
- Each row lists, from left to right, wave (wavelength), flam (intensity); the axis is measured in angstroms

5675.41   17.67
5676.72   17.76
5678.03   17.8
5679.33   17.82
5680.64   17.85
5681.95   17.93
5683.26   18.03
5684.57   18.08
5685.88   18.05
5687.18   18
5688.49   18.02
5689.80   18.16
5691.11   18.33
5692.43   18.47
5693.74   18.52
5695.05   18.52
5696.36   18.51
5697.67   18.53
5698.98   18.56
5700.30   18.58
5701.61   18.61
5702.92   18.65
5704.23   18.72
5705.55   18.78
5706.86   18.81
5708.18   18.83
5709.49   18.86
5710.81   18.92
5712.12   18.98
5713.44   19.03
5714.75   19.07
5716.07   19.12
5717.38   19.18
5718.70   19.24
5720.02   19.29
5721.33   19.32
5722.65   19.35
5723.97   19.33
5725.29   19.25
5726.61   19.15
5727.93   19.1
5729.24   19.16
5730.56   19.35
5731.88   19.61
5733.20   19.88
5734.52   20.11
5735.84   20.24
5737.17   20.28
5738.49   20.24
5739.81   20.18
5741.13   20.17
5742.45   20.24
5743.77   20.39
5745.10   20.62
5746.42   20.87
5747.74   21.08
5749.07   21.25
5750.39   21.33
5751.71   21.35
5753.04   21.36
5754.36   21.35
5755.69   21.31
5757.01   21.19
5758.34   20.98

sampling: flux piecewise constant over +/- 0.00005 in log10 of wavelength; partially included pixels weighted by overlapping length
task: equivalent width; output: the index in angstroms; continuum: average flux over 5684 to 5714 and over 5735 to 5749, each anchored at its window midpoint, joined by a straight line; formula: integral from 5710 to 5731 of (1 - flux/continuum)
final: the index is 0.3 angstroms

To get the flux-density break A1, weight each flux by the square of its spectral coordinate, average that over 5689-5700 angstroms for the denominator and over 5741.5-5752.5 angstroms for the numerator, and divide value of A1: 1.2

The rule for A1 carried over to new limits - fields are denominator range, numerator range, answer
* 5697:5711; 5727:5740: 1.07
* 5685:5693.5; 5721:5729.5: 1.07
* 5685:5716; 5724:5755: 1.11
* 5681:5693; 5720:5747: 1.11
